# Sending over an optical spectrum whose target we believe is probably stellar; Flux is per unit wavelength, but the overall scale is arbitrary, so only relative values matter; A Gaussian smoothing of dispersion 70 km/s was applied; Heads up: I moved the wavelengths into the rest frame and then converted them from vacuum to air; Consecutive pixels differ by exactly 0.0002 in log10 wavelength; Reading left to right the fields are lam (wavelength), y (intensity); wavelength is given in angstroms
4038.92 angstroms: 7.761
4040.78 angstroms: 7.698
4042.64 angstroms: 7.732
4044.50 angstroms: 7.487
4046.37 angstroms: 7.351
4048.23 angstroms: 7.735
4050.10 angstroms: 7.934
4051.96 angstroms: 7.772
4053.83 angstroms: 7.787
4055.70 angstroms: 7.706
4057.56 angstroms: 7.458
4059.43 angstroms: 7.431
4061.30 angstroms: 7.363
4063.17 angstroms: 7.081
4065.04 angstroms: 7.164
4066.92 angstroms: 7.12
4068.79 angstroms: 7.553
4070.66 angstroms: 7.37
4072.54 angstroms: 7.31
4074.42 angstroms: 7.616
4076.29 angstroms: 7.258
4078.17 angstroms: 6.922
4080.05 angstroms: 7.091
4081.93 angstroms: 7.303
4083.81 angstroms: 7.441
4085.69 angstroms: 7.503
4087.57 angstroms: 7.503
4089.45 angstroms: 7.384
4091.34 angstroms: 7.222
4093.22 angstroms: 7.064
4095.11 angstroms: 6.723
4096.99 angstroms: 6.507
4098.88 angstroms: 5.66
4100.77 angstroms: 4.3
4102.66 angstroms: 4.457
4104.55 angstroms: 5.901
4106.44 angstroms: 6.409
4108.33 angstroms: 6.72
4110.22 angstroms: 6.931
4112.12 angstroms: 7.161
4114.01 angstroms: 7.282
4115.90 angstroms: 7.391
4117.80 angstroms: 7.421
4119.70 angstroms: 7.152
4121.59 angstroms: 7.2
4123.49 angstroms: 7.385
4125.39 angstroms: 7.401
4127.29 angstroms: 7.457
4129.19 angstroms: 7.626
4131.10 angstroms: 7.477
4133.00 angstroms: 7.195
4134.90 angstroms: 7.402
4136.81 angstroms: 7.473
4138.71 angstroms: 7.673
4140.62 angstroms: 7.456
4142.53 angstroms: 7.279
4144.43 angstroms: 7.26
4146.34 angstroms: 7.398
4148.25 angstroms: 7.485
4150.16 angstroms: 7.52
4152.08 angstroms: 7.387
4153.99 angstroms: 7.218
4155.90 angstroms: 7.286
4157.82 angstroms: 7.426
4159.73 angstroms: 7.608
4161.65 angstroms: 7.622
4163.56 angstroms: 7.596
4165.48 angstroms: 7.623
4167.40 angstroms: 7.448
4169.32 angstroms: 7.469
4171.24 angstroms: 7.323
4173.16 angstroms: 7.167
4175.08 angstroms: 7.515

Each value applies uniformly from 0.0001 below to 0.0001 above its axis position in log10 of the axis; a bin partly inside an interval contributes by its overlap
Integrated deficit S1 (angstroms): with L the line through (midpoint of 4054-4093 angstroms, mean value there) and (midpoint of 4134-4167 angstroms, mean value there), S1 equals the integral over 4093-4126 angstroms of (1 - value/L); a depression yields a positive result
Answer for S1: 3.6 angstroms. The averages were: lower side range 7.34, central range 6.6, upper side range 7.45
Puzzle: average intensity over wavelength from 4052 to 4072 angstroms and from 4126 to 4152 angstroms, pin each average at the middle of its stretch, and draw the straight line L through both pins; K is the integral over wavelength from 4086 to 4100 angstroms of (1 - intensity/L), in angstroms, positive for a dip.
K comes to 1.1 angstroms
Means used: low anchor 7.42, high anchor 7.43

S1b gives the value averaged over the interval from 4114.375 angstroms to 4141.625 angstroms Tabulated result 7.4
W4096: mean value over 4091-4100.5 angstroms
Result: 6.43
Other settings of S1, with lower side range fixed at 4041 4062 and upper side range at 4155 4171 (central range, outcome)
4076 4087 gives 0.47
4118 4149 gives 0.57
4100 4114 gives 2.72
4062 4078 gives 0.65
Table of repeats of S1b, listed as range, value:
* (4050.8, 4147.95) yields 7.12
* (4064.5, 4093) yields 7.31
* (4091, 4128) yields 6.68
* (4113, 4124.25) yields 7.31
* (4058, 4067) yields 7.25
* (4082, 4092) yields 7.41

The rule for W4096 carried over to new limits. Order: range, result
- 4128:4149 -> 7.43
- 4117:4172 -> 7.42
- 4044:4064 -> 7.56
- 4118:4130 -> 7.37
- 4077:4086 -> 7.23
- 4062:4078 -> 7.29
